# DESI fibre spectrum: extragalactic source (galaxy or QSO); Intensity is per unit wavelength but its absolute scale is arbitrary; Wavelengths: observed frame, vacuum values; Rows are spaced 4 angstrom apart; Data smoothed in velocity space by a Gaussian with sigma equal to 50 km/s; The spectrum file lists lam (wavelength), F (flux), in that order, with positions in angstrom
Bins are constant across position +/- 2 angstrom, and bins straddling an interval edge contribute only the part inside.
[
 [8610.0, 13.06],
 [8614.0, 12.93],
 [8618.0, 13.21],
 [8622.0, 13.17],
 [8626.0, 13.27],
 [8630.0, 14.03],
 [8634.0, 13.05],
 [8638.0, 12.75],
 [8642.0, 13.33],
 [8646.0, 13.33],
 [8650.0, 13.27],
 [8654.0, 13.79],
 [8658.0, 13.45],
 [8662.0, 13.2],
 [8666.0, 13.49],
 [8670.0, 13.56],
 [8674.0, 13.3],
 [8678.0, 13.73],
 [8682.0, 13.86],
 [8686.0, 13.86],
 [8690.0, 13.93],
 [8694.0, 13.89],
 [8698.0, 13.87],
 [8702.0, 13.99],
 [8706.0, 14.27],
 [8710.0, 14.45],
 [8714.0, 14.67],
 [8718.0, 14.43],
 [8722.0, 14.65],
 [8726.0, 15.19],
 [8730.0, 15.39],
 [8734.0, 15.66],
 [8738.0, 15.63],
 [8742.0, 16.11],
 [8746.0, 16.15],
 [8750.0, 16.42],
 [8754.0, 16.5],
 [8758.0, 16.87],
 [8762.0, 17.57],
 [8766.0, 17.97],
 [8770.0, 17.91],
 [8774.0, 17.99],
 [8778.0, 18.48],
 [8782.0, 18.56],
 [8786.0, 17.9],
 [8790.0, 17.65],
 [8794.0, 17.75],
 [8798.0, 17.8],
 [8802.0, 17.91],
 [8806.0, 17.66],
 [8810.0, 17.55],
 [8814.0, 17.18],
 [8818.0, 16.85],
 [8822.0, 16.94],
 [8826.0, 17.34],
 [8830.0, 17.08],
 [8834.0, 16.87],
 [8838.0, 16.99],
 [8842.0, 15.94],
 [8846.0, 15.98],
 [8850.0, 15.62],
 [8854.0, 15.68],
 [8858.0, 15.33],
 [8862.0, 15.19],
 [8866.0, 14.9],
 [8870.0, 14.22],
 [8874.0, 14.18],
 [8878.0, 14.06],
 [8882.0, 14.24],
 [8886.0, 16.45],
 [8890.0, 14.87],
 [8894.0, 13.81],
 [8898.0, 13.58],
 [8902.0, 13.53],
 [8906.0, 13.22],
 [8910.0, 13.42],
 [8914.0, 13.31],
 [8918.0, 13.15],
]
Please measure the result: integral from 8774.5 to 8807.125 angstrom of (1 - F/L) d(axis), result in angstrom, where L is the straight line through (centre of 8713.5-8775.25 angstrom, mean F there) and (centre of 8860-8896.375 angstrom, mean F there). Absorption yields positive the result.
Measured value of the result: -4.8 angstrom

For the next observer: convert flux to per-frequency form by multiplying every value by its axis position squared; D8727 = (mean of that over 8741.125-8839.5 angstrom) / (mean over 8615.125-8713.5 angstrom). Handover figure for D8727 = 1.32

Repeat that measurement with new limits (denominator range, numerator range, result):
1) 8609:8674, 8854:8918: 1.14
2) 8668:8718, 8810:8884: 1.18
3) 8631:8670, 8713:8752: 1.18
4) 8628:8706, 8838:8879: 1.17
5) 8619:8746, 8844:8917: 1.08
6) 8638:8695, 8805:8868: 1.26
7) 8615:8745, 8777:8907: 1.19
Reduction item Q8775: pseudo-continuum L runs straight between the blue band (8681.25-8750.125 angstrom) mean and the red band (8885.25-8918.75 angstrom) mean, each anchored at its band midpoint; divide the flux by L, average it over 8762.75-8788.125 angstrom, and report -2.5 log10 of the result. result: -0.242 mag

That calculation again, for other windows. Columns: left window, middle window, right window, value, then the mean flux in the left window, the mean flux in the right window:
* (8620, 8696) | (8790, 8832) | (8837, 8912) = -0.21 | 13.5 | 14.8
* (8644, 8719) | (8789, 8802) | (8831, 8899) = -0.21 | 13.8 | 15.2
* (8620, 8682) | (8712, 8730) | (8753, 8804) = 0.07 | 13.4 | 17.8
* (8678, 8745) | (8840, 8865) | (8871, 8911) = -0.10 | 14.6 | 14.2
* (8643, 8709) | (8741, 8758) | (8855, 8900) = -0.17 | 13.7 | 14.6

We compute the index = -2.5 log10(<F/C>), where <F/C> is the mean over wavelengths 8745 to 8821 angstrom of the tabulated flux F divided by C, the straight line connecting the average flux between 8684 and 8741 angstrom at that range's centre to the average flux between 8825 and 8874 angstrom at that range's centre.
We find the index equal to -0.15 mag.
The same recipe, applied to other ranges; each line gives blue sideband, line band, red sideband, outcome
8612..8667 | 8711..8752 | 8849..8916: -0.12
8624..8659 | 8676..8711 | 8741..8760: 0.06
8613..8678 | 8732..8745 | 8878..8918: -0.17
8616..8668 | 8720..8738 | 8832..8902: -0.09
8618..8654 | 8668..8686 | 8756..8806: 0.07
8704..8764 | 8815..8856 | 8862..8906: -0.12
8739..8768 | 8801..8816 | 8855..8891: -0.11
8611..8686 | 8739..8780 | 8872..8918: -0.25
